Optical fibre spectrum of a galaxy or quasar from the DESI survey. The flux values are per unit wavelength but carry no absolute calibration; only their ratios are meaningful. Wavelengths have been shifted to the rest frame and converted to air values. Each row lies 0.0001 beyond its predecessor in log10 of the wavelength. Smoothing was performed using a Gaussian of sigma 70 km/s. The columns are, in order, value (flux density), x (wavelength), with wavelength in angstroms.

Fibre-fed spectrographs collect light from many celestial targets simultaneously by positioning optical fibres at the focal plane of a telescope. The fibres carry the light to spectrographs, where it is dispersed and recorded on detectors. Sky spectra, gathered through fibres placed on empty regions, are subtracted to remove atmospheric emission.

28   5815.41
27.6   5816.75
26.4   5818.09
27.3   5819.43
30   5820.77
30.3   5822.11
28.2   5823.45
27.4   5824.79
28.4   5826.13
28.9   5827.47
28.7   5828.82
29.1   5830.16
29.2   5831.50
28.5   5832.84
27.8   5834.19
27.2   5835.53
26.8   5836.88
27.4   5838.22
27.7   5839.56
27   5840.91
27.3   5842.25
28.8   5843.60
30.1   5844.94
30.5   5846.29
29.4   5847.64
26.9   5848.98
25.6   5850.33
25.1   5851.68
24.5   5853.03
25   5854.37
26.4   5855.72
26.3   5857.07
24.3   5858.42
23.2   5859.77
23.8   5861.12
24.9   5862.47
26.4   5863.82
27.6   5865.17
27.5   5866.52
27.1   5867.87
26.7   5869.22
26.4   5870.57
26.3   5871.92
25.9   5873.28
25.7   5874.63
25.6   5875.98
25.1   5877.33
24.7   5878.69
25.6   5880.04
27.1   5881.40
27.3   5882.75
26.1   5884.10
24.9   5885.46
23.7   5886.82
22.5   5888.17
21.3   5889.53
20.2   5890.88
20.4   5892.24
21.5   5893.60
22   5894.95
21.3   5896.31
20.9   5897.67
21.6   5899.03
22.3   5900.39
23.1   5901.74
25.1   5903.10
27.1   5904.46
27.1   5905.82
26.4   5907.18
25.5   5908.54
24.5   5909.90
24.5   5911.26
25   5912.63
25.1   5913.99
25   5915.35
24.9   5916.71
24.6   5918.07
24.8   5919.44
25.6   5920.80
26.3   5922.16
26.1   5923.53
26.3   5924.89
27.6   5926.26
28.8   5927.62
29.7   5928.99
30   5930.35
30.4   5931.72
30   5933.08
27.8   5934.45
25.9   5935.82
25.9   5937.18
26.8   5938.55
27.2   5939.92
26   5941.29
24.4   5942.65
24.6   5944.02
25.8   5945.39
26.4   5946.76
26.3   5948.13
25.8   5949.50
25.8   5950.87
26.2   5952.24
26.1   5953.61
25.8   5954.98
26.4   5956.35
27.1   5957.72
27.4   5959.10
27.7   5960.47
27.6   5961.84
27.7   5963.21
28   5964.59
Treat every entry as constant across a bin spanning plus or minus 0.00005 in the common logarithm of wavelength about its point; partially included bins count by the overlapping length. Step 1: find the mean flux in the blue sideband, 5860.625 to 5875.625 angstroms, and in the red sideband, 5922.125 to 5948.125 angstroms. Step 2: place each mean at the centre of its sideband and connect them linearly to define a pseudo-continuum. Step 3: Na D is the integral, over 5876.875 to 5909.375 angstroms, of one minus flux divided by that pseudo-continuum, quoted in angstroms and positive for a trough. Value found 3.3 angstroms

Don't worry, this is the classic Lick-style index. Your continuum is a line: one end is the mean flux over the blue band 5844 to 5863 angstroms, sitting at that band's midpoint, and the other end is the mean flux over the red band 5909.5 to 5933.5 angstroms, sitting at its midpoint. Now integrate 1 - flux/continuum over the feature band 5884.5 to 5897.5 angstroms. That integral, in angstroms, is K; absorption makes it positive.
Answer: 2.16 angstroms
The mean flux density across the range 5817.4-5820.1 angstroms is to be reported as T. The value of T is 26.8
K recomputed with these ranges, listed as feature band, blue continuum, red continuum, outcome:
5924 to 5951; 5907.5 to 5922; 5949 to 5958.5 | -1.47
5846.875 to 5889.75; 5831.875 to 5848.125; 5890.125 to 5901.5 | -1.70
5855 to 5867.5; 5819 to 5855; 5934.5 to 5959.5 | 0.85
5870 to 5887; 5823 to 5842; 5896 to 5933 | 0.58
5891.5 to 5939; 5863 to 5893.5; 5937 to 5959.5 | 0.43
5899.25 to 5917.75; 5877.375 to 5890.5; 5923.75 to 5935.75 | 1.26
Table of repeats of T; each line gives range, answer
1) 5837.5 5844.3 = 27.7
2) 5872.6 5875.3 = 25.8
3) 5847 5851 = 27.3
